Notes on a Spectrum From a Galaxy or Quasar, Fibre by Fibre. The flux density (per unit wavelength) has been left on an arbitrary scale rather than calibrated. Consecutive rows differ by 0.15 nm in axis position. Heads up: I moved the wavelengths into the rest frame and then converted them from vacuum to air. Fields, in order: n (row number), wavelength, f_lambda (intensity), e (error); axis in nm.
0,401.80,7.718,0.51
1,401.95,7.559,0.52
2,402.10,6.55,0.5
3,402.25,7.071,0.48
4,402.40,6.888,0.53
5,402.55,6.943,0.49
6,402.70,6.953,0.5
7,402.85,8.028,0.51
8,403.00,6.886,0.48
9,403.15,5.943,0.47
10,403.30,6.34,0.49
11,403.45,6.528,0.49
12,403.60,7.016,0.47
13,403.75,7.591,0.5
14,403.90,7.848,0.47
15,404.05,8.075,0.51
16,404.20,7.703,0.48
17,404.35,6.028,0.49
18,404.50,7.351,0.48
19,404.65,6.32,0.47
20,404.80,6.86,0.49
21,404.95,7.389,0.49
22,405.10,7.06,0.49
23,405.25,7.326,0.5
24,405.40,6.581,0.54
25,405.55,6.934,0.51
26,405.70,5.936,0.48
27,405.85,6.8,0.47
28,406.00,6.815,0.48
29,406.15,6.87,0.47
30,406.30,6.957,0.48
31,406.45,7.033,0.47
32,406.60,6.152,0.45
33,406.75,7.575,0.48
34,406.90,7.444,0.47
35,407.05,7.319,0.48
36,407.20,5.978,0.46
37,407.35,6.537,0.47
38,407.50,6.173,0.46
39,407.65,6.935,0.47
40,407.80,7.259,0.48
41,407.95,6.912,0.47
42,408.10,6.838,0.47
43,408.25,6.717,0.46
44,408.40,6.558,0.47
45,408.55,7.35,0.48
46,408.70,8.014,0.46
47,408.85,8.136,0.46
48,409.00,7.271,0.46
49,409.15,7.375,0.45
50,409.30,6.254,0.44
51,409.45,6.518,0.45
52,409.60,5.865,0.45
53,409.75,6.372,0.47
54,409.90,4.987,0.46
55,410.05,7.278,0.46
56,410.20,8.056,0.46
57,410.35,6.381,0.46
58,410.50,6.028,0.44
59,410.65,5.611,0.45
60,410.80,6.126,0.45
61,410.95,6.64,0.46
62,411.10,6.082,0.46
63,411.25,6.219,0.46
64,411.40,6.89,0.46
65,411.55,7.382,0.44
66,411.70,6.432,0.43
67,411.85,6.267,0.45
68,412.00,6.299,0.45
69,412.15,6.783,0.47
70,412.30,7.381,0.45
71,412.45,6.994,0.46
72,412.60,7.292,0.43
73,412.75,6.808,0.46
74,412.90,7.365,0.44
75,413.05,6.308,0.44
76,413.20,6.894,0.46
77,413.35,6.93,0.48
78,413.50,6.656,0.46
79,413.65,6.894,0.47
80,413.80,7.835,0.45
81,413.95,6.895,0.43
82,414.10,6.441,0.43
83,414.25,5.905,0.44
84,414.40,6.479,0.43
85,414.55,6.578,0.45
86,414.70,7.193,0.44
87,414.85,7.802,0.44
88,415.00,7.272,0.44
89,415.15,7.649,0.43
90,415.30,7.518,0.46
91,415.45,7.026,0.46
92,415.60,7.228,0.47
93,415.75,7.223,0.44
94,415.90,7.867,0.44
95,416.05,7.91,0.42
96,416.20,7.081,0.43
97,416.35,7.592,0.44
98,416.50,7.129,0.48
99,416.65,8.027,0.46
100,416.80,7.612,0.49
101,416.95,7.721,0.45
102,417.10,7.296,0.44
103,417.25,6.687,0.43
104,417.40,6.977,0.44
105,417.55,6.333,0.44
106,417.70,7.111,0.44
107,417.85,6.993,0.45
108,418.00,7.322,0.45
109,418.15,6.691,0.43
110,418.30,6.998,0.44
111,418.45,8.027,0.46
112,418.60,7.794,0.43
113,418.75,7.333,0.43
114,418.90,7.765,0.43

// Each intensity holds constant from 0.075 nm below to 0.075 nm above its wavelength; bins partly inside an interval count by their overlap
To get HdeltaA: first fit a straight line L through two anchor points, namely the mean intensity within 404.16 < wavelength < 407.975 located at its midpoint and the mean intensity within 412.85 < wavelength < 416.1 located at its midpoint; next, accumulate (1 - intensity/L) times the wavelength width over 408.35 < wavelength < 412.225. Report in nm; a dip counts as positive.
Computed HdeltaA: 0.17 nm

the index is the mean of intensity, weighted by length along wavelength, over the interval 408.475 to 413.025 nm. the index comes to 6.74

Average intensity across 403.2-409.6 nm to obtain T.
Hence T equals 6.95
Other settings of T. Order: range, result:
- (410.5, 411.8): 6.4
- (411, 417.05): 7.05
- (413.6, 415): 6.91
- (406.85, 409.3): 7.02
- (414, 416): 7.1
